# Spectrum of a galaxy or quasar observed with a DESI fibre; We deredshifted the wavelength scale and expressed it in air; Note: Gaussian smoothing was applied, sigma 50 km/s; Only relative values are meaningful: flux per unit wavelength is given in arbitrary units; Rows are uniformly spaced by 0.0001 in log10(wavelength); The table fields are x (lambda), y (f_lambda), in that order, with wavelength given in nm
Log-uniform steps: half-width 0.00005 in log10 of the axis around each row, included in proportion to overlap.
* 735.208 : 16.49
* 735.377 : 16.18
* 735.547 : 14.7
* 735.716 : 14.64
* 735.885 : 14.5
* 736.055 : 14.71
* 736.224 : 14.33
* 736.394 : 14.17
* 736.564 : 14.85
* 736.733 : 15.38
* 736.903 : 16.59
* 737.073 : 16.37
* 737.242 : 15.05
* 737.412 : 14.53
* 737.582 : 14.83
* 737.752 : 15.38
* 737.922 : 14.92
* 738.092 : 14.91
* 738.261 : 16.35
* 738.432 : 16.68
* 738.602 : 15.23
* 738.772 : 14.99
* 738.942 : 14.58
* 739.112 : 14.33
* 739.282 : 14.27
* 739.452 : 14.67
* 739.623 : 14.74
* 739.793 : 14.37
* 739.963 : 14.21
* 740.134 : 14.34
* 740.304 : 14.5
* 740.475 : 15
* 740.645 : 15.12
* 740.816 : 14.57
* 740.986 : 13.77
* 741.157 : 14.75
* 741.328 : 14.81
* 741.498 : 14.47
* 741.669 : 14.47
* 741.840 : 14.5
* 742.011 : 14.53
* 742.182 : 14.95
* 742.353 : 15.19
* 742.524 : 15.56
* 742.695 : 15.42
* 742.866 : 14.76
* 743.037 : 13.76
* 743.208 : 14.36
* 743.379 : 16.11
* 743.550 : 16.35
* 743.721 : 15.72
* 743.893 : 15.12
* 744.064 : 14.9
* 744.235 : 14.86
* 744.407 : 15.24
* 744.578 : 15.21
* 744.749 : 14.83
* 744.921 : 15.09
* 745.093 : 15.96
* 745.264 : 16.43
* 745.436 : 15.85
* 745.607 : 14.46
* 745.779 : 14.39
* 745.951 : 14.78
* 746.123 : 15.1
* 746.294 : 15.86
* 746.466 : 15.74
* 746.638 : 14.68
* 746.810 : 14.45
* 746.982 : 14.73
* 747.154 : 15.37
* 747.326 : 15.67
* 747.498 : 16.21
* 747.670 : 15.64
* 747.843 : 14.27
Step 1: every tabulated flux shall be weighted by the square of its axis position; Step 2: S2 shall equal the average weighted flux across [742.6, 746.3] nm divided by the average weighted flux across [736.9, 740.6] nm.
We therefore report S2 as 1.0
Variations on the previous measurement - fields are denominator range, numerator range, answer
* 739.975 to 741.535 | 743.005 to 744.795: 1.05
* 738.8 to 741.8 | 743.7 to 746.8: 1.06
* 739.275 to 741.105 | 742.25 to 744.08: 1.06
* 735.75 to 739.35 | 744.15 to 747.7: 1.03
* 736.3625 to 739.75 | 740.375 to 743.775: 0.99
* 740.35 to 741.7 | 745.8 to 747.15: 1.04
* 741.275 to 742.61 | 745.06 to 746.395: 1.05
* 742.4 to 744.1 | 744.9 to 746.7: 1.01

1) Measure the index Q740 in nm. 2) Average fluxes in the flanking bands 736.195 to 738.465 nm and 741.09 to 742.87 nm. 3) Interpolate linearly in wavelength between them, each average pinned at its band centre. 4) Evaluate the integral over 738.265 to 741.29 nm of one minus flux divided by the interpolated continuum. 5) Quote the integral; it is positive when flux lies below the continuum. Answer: 0.062 nm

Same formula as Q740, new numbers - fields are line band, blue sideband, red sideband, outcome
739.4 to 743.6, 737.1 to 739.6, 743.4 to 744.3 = 0.15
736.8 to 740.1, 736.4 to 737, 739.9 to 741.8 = -0.01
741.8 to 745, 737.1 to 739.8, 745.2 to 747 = 0.00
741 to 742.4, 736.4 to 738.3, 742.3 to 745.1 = 0.05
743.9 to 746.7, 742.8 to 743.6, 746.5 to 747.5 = -0.02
